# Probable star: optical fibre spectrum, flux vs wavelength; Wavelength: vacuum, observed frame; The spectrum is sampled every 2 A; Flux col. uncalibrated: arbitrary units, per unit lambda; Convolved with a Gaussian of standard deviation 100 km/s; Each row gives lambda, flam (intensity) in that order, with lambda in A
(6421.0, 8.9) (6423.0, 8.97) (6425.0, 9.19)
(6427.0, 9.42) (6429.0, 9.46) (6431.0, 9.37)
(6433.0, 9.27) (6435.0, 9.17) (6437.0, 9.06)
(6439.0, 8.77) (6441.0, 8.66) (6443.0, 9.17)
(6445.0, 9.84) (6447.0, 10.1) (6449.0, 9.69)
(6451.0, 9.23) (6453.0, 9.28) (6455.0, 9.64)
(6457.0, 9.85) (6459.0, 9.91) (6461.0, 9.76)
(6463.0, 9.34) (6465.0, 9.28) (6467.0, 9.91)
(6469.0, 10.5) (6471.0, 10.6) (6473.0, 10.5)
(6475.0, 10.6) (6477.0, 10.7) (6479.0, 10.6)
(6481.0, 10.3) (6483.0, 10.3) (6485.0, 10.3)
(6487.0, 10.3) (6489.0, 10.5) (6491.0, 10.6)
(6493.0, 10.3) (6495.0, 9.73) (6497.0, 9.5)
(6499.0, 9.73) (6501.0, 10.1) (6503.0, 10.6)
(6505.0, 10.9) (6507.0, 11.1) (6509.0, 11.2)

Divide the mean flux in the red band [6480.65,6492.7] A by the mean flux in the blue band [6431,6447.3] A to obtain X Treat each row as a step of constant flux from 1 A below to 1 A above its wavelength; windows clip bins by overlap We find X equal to 1.1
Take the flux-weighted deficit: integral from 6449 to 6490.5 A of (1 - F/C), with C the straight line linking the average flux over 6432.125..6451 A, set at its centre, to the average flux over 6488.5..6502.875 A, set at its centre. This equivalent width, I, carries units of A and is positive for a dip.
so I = -1.5 A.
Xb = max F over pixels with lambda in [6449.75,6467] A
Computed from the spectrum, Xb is 9.91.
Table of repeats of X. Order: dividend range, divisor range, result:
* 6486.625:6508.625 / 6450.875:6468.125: 1.08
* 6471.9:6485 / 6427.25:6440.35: 1.14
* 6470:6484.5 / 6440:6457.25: 1.11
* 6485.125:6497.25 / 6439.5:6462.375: 1.07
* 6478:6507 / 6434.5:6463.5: 1.09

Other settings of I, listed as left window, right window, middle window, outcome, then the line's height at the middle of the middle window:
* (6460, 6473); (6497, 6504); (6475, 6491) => -0.7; 10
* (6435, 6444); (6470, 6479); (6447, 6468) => 0.4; 9.8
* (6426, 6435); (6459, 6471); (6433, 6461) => 0.5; 9.59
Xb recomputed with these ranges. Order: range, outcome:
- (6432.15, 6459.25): 10.1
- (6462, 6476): 10.6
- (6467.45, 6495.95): 10.7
